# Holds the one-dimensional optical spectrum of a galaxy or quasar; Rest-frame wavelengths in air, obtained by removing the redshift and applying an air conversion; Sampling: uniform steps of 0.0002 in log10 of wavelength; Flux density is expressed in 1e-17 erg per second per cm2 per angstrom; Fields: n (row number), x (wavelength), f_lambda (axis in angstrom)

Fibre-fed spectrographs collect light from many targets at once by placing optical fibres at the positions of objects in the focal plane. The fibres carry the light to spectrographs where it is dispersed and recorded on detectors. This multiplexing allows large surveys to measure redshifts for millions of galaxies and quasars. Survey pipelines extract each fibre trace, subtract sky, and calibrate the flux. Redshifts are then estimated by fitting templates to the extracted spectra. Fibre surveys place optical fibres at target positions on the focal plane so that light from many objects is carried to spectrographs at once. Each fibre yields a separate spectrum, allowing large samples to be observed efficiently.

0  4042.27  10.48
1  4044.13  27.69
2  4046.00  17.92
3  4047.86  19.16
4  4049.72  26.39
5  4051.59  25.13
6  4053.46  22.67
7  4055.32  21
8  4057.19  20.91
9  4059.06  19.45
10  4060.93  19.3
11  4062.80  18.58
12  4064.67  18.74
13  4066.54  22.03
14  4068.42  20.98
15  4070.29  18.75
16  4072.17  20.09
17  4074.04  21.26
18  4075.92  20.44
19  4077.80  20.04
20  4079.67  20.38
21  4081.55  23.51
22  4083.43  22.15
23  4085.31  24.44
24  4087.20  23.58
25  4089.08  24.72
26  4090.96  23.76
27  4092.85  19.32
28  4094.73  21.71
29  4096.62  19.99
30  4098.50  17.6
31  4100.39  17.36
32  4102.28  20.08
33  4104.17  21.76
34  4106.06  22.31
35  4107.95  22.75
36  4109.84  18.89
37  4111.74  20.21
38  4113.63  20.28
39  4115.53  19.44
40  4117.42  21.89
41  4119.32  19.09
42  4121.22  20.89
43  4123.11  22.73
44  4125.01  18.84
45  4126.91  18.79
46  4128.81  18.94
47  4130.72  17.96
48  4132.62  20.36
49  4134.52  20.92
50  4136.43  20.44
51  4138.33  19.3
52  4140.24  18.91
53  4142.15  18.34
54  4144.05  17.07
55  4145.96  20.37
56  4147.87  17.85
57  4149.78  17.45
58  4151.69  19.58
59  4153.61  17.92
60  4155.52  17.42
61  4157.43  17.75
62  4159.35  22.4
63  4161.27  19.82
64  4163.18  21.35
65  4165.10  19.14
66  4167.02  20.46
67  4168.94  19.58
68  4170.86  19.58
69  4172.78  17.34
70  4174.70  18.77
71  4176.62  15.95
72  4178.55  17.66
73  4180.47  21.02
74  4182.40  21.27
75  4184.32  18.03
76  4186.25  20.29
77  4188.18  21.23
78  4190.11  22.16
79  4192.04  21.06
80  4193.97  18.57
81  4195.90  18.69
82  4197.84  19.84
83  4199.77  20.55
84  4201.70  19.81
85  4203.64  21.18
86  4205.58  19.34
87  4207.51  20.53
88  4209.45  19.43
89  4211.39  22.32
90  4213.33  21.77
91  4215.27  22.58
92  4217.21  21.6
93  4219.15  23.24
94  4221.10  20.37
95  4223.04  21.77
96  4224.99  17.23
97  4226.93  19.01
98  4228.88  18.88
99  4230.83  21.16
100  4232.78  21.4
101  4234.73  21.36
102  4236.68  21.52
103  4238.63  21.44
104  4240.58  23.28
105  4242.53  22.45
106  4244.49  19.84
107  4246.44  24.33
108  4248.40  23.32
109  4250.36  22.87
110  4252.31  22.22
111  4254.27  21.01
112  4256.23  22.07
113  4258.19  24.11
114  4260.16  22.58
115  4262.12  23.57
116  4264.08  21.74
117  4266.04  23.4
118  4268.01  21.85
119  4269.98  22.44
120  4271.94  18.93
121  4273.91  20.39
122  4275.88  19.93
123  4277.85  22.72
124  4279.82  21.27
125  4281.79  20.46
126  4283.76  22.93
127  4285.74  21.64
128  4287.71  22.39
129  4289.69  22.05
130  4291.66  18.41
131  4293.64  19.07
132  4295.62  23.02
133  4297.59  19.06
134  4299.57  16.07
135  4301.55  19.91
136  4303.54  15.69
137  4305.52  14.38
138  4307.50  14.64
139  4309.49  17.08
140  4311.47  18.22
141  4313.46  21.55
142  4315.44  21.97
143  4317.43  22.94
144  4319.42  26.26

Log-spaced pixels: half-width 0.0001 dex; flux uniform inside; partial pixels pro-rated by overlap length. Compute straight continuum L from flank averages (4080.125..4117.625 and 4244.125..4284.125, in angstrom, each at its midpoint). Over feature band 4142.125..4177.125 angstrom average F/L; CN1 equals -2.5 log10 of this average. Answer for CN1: 0.14 mag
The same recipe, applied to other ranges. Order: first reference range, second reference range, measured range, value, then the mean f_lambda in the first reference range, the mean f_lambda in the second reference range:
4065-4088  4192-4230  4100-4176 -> 0.07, 21.4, 20.4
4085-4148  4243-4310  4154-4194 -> 0.05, 20.3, 20.8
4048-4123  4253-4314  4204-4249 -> -0.03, 21.1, 20.4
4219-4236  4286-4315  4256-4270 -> -0.16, 20.4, 18.8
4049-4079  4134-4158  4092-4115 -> -0.02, 20.9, 18.7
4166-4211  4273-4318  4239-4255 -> -0.14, 19.7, 19.8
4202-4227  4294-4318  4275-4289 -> -0.13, 20.8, 18.6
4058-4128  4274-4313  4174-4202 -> 0.02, 20.7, 19.5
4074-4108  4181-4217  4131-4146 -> 0.09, 21.4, 20.5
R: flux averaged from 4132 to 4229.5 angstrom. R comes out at 19.8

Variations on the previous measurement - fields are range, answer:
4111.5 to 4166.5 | 19.5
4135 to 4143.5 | 19.2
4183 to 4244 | 20.7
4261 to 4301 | 21.1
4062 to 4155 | 20.2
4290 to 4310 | 17.9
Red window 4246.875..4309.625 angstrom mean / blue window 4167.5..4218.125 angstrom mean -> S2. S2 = 1.04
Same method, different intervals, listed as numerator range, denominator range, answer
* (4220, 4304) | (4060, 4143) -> 1.03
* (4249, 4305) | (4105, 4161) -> 1.07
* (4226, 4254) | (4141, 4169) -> 1.13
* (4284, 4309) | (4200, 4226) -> 0.91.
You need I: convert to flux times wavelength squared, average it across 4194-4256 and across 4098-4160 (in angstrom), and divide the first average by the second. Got 1.13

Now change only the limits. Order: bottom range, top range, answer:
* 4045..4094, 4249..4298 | 1.12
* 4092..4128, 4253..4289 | 1.17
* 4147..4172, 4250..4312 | 1.13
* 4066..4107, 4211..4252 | 1.09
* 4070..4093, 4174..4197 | 0.94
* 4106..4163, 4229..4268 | 1.20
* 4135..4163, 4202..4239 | 1.13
